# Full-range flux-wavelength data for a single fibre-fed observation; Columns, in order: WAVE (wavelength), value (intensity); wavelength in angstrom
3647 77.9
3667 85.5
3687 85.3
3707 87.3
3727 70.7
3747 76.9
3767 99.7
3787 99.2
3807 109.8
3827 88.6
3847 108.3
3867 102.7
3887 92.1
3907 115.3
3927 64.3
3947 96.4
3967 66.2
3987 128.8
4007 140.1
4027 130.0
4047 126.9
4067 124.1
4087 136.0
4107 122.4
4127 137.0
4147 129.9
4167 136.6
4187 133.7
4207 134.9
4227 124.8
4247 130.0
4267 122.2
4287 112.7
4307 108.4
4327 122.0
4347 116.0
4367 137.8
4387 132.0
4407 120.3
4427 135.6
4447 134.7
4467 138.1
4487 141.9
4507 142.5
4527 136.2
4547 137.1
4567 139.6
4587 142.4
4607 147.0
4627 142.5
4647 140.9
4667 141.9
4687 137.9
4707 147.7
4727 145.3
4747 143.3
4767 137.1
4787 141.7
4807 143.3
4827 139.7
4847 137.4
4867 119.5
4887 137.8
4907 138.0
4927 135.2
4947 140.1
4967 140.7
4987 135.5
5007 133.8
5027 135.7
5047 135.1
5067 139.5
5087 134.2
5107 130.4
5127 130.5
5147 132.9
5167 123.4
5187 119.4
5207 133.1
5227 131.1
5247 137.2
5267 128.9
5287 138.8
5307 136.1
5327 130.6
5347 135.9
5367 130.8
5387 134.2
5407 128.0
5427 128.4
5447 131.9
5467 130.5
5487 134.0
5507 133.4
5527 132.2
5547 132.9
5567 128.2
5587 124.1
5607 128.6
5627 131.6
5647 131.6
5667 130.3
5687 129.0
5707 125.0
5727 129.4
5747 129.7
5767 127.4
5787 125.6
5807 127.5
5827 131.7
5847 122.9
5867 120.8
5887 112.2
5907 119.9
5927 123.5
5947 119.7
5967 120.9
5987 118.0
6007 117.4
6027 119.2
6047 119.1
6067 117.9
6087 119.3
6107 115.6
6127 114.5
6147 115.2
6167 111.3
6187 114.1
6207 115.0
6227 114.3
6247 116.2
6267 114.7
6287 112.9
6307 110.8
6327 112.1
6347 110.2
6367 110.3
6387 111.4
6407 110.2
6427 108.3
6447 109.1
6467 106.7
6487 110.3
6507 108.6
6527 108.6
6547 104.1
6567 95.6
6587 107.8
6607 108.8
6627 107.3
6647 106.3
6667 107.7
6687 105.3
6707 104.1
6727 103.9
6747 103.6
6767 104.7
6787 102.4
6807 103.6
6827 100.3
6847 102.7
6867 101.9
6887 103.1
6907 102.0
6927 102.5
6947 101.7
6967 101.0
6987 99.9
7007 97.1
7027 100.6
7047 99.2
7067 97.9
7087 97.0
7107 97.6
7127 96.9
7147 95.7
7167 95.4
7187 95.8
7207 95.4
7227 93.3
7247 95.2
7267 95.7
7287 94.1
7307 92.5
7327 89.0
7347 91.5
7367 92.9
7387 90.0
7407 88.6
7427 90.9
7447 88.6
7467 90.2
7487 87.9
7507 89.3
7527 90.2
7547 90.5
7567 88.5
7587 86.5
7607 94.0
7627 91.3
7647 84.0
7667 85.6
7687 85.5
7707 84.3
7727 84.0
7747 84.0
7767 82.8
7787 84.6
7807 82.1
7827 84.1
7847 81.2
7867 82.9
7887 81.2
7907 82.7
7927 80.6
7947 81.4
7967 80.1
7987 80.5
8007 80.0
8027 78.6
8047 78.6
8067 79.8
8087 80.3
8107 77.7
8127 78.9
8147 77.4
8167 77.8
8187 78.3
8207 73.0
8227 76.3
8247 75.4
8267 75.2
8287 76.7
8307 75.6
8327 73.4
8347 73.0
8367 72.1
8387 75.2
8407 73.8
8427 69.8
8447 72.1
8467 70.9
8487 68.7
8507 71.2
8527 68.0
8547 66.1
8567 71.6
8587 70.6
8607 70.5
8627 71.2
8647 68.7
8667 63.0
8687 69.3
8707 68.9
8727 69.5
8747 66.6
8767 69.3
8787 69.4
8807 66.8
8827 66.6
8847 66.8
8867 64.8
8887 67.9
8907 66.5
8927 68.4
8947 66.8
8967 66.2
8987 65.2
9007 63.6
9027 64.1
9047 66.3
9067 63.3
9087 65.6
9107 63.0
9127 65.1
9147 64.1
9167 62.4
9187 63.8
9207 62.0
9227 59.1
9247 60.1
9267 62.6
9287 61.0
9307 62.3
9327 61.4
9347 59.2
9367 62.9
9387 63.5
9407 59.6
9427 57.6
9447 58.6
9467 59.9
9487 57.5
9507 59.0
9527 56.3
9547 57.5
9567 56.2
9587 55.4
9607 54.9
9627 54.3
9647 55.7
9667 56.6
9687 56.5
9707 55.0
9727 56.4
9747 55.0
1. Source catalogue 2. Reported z 0.00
